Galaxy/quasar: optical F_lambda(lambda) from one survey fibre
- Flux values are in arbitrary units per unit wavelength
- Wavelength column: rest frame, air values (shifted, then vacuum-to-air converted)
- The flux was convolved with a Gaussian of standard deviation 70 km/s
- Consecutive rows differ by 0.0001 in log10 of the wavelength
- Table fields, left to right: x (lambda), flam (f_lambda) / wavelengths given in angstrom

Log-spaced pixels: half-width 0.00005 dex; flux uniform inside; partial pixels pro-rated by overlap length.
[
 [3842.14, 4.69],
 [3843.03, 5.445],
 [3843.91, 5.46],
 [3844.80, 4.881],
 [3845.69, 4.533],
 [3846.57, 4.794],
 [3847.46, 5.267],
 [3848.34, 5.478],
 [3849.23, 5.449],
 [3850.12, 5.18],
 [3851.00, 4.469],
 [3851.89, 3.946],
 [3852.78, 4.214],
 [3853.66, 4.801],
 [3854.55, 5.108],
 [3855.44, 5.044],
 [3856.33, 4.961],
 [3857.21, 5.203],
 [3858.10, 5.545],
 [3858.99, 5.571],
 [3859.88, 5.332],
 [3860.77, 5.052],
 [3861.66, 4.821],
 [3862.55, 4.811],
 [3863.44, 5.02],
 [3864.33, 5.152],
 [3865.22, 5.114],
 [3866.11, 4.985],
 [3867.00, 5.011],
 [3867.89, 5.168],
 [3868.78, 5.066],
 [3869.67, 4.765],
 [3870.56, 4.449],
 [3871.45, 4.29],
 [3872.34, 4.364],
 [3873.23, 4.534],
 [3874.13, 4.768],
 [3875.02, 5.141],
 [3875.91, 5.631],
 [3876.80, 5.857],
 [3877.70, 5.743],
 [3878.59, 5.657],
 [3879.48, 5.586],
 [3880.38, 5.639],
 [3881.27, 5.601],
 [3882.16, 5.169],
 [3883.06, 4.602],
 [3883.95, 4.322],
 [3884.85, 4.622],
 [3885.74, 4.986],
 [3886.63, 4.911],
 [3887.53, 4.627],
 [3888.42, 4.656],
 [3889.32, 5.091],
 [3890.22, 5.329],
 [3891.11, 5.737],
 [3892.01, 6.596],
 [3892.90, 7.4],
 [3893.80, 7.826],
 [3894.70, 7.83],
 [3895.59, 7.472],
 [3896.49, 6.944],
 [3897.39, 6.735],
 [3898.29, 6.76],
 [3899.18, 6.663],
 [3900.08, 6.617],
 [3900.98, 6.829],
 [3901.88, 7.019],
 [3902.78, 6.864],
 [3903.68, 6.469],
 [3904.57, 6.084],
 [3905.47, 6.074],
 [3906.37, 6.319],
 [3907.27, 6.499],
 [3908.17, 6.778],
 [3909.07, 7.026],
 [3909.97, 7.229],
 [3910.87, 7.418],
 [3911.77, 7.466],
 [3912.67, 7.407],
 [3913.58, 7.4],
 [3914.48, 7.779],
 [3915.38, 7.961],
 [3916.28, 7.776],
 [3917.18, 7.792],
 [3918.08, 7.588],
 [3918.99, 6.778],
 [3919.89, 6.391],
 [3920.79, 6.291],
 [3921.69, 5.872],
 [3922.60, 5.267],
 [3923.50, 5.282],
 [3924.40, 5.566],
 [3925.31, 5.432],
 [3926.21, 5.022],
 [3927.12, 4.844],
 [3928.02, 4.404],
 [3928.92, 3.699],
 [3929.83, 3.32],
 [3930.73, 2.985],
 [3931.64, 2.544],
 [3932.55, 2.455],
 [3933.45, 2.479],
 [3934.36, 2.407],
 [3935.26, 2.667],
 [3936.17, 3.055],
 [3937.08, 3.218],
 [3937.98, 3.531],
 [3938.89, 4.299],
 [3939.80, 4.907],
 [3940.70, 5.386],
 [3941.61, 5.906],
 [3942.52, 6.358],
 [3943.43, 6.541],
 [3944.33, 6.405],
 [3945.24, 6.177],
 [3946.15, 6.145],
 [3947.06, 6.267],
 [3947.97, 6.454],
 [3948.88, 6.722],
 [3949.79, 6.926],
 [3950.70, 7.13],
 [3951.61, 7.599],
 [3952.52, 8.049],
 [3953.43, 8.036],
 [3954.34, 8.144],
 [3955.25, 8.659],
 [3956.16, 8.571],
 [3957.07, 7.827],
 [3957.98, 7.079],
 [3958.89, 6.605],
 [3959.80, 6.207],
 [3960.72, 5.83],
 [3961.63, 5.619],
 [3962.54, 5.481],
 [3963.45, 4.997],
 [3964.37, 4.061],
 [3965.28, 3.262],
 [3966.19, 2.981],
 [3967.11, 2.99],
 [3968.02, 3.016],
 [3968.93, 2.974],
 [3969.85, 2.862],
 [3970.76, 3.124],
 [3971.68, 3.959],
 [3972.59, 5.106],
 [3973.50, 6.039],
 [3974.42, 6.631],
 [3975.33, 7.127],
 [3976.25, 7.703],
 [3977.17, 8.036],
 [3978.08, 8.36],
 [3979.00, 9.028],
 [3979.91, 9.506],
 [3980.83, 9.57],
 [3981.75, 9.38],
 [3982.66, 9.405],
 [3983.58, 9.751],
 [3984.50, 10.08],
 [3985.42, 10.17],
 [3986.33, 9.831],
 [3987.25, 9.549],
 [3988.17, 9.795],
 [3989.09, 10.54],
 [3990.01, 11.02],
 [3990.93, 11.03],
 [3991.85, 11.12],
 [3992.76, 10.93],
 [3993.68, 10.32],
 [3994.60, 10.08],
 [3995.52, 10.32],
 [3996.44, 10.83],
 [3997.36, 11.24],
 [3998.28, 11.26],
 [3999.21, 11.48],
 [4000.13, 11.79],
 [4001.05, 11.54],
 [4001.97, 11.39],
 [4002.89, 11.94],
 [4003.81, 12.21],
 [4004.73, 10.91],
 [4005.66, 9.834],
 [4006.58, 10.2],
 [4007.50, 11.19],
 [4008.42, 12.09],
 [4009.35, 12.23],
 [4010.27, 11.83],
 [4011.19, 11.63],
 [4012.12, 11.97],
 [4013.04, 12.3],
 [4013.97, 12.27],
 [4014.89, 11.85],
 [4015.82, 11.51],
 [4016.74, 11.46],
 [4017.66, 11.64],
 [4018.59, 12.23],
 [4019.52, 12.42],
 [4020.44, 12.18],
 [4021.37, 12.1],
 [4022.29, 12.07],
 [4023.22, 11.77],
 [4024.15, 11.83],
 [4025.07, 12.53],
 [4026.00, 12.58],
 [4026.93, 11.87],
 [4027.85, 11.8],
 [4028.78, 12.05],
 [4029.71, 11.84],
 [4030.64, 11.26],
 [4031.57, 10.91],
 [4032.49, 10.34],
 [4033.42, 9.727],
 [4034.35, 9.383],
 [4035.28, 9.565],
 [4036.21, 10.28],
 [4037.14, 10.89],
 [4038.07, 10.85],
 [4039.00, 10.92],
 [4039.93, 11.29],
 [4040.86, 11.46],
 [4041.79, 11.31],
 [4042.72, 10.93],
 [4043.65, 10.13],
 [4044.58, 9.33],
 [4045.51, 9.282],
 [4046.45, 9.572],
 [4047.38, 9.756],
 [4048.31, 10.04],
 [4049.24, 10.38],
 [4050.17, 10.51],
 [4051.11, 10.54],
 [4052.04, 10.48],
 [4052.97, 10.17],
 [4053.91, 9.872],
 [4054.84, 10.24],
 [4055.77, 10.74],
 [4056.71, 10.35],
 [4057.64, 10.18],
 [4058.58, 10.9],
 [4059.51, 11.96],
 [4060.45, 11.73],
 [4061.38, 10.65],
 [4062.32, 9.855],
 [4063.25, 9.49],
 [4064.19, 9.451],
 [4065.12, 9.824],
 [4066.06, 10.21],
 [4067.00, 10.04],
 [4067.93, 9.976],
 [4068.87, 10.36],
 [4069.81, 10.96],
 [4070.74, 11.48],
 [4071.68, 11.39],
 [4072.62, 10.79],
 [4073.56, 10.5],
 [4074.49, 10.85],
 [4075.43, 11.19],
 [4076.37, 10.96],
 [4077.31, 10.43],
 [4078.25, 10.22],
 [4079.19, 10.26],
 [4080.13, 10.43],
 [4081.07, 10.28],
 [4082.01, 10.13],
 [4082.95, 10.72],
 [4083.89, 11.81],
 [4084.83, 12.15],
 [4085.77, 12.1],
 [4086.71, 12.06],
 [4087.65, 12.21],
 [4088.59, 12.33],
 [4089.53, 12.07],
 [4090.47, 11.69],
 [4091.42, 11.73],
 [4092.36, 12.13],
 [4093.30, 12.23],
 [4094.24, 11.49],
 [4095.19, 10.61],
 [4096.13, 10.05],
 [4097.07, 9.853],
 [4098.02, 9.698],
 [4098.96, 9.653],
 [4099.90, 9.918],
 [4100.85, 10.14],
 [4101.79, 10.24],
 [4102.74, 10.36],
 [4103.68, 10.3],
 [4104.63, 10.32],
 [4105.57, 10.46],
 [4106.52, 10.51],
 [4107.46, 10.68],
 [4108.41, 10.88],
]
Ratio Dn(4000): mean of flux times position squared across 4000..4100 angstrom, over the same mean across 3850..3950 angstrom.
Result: 2.1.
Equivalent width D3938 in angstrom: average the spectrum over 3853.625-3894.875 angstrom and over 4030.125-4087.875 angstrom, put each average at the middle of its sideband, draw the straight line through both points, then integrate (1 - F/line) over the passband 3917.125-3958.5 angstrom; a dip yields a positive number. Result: 8.8 angstrom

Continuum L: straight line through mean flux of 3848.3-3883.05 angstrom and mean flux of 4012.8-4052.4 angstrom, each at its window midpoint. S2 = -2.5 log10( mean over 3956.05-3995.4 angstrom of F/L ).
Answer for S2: 0.23 mag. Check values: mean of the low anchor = 5.06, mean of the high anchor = 11.1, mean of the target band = 7.41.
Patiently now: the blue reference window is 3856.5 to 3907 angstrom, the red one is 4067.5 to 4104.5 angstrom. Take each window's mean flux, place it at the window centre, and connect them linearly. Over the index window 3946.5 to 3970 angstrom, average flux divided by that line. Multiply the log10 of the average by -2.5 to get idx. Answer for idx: 0.25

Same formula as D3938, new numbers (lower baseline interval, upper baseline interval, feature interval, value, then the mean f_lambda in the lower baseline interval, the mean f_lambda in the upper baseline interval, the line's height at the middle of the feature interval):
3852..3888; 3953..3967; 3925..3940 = 5.8 angstrom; 5.02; 6.14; 5.8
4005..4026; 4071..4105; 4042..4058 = 1.7 angstrom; 11.8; 10.9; 11.4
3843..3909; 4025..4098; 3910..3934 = 3.8 angstrom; 5.51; 10.8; 6.82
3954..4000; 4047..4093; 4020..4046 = -4.0 angstrom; 7.82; 10.8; 9.61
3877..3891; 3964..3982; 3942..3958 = -4.5 angstrom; 5.13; 5.76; 5.59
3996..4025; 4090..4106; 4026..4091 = 2.1 angstrom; 11.7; 10.6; 11.1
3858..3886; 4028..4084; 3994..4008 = -3.4 angstrom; 5.07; 10.5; 8.89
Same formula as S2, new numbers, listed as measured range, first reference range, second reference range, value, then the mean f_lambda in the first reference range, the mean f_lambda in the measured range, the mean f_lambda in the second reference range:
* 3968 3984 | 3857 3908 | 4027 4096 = 0.22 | 5.64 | 6.85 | 10.8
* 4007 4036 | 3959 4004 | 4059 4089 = -0.24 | 8.17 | 11.6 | 10.8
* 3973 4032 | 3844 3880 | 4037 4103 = -0.21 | 5.02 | 10.8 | 10.7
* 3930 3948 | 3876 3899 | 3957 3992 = 0.43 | 5.84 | 4.45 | 7.08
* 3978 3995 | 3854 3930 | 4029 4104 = -0.18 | 5.82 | 10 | 10.7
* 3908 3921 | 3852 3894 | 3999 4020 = -0.03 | 5.16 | 7.3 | 11.7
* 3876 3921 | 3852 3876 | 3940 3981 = -0.18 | 4.94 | 6.4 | 6.22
